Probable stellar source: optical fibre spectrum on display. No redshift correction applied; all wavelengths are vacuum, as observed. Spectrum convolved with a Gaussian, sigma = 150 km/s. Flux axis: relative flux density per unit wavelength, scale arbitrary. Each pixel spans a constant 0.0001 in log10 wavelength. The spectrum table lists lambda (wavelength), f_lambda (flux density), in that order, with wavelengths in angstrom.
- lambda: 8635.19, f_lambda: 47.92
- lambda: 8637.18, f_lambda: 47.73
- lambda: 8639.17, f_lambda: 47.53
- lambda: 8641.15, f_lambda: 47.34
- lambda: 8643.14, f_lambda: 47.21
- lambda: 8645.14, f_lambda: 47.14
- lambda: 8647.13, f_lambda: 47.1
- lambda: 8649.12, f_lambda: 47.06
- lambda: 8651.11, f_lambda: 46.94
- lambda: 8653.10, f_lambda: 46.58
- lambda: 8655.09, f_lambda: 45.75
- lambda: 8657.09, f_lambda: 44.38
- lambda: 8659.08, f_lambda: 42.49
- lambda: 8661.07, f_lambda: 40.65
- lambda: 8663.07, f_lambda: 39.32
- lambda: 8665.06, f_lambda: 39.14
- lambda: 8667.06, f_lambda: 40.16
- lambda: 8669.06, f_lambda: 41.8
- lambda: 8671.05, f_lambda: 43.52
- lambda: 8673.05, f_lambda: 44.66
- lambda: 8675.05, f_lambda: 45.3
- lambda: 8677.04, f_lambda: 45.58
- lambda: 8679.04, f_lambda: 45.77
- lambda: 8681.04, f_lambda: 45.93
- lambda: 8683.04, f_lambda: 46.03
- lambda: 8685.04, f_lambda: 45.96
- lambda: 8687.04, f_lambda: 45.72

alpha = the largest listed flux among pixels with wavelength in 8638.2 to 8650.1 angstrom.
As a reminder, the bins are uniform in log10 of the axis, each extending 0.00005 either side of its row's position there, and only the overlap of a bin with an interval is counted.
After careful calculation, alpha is 47.53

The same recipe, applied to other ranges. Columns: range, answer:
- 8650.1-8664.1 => 46.94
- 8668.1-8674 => 44.66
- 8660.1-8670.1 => 41.8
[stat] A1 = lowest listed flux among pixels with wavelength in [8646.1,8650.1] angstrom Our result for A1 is 47.06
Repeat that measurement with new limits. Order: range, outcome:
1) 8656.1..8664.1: 39.32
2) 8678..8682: 45.77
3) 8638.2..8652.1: 46.94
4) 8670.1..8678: 43.52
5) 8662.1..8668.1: 39.14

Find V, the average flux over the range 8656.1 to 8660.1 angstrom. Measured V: 43.5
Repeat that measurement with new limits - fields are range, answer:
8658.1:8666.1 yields 40.4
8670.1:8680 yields 45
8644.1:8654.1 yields 47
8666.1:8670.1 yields 41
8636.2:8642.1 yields 47.6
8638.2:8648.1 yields 47.3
